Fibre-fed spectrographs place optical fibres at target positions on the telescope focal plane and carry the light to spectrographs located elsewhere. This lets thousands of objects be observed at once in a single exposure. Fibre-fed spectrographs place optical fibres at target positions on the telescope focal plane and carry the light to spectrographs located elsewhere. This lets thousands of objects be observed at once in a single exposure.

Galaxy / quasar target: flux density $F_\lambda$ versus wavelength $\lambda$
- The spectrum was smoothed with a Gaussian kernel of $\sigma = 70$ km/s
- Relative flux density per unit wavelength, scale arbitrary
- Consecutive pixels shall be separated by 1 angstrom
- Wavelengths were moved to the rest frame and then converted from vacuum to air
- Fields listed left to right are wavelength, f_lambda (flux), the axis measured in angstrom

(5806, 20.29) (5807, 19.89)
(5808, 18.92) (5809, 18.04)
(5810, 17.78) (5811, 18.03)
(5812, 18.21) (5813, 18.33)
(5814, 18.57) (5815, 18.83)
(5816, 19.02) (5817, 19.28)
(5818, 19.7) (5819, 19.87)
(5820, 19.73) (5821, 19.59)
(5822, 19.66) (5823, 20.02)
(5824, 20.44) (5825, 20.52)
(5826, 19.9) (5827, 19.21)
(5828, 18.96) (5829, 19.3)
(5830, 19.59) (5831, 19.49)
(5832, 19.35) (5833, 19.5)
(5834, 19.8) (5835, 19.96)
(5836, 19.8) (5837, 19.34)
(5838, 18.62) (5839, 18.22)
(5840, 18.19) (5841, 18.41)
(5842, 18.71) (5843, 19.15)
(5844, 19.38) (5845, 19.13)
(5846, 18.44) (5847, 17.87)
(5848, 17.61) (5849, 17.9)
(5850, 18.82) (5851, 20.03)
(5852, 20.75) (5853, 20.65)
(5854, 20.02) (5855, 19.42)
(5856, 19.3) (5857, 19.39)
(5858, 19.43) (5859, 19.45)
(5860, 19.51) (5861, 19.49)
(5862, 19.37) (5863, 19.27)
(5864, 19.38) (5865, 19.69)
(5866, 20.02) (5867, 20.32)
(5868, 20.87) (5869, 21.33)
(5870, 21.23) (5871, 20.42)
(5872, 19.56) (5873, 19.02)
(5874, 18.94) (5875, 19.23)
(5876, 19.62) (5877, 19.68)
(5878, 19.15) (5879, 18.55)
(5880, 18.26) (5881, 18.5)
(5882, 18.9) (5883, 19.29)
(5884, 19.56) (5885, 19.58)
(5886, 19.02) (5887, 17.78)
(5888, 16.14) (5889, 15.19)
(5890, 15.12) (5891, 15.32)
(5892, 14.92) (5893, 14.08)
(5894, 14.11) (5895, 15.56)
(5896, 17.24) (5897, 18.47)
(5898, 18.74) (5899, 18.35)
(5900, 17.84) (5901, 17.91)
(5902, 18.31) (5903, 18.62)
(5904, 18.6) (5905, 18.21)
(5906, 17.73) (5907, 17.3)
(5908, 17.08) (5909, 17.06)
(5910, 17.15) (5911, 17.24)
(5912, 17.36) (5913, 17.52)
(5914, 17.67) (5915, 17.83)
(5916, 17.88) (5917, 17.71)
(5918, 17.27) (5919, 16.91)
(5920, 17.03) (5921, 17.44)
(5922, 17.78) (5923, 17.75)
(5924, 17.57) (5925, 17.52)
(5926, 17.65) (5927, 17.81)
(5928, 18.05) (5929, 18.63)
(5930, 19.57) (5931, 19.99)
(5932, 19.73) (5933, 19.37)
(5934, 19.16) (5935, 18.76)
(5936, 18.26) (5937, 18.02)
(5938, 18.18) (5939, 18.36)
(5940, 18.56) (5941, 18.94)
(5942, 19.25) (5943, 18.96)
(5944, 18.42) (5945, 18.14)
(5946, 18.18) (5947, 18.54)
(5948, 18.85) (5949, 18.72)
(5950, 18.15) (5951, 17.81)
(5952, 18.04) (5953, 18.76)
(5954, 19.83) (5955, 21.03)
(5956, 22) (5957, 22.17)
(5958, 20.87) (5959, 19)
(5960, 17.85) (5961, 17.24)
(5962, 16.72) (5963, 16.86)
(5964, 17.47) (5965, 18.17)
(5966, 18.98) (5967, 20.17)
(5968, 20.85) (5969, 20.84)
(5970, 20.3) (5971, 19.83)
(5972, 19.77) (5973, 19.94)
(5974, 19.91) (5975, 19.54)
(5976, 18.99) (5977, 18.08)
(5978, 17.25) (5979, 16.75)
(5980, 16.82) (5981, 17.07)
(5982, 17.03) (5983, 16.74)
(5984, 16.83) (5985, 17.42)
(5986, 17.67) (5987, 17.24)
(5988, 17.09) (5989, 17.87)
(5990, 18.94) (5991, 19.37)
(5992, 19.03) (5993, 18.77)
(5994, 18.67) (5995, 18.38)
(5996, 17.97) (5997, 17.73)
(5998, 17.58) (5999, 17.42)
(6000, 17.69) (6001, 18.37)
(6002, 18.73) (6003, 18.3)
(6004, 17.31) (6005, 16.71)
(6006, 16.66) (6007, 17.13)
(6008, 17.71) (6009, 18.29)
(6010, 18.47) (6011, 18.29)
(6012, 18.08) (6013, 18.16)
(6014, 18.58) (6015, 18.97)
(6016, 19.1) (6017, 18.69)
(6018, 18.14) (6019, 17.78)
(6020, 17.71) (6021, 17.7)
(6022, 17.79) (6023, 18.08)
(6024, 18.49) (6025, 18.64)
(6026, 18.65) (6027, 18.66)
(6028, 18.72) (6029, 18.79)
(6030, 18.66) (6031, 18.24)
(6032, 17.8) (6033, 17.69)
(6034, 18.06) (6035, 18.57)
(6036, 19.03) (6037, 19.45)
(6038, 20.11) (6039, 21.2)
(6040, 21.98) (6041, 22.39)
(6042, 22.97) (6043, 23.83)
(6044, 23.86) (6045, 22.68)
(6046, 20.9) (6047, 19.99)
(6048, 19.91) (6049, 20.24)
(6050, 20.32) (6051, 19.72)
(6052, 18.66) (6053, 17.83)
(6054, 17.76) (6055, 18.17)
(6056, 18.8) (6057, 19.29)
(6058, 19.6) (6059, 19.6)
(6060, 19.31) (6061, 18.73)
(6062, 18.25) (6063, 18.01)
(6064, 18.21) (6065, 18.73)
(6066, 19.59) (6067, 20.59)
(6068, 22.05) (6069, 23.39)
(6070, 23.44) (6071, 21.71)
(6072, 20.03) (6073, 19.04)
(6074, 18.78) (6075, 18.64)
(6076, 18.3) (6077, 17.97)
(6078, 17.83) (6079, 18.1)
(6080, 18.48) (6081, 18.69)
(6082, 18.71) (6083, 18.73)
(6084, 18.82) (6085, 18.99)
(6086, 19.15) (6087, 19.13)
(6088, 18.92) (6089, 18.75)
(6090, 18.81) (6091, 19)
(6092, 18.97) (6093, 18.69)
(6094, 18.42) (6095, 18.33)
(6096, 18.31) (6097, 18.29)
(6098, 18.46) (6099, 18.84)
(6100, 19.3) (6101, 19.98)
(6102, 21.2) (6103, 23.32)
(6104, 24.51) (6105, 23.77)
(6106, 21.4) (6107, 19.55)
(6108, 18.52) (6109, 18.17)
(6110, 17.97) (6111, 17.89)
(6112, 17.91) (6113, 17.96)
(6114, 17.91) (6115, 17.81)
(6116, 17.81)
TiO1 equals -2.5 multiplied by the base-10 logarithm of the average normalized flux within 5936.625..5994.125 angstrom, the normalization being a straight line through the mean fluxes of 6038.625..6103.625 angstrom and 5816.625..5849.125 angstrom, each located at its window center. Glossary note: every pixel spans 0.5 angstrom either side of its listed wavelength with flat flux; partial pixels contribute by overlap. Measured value 0.05 mag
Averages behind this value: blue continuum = 19.2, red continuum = 19.7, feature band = 18.6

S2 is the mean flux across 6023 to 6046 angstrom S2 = 19.9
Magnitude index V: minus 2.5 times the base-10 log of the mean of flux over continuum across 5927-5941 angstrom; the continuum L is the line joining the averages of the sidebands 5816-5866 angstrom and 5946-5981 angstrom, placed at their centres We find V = 0.02 mag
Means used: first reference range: 19.4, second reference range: 19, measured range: 18.8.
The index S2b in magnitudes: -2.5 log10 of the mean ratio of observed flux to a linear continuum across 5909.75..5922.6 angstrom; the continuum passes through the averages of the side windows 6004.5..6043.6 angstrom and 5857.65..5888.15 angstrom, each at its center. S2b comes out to 0.11 mag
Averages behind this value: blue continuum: 19.4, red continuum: 18.8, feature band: 17.5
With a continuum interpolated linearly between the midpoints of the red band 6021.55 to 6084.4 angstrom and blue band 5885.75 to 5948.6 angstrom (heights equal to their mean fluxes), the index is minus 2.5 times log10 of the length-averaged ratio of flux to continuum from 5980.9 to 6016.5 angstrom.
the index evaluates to 0.05 mag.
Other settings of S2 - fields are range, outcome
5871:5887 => 19.1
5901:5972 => 18.5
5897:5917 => 17.8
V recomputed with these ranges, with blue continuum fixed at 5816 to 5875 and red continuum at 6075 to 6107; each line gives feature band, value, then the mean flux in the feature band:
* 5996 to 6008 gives 0.10 mag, 17.6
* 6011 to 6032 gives 0.06 mag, 18.4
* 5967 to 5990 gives 0.06 mag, 18.4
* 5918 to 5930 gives 0.10 mag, 17.7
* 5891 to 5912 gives 0.13 mag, 17.2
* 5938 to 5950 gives 0.05 mag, 18.6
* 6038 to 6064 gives -0.04 mag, 20.1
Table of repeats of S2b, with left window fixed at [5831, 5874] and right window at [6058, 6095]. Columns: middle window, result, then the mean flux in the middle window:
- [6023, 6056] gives -0.02 mag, 19.7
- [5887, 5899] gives 0.20 mag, 16.1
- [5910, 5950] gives 0.07 mag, 18.2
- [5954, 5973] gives -0.01 mag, 19.5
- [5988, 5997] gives 0.05 mag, 18.5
